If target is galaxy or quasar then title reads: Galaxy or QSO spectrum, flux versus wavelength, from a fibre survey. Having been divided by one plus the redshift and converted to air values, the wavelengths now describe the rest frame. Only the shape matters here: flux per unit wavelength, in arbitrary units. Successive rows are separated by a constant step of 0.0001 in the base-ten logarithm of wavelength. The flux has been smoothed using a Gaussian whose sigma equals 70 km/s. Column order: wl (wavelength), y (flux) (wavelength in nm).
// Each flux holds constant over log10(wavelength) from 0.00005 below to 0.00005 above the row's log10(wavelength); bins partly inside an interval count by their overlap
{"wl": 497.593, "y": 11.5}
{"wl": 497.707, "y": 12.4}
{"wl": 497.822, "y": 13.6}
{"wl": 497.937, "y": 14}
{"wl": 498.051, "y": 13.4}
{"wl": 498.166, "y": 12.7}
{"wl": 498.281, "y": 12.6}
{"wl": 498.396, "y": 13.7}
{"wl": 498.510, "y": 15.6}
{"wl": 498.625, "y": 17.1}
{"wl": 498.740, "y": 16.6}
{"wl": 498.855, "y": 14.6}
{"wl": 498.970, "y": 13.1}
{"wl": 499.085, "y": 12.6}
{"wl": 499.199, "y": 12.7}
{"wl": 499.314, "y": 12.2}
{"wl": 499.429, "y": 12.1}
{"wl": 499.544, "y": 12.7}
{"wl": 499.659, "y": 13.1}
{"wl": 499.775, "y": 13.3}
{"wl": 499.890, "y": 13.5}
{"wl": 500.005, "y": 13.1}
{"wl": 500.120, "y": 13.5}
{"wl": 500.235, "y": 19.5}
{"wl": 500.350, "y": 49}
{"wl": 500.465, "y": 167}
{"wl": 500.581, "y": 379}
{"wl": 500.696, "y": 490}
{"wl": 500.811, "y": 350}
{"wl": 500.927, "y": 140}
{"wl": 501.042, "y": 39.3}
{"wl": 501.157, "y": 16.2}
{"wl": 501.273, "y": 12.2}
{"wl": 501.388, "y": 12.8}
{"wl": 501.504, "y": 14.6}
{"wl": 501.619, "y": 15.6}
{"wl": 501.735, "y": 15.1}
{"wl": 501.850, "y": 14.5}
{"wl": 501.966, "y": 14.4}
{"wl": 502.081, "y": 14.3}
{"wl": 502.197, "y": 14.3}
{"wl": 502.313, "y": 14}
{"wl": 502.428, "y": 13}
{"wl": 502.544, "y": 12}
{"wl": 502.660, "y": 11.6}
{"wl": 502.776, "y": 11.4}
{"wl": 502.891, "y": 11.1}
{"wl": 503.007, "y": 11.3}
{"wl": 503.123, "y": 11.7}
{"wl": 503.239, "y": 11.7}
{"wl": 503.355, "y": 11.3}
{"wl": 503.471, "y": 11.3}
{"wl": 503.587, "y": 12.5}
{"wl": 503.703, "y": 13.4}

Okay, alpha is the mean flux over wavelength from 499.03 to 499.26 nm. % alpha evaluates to 12.7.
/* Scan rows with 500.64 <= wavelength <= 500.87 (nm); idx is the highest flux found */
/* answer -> 490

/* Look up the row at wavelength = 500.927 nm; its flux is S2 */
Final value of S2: 140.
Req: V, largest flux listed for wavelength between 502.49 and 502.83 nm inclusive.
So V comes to 12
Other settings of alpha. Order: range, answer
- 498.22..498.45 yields 13.1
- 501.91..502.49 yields 14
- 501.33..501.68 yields 14.3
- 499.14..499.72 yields 12.6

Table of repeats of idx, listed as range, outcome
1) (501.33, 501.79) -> 15.6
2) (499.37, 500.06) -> 13.5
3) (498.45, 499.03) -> 17.1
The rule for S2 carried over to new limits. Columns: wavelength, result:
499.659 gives 13.1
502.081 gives 14.3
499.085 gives 12.6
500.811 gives 350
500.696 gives 490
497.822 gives 13.6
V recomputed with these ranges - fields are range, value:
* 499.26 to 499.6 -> 12.7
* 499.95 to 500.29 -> 19.5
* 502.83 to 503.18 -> 11.7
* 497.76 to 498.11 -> 14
